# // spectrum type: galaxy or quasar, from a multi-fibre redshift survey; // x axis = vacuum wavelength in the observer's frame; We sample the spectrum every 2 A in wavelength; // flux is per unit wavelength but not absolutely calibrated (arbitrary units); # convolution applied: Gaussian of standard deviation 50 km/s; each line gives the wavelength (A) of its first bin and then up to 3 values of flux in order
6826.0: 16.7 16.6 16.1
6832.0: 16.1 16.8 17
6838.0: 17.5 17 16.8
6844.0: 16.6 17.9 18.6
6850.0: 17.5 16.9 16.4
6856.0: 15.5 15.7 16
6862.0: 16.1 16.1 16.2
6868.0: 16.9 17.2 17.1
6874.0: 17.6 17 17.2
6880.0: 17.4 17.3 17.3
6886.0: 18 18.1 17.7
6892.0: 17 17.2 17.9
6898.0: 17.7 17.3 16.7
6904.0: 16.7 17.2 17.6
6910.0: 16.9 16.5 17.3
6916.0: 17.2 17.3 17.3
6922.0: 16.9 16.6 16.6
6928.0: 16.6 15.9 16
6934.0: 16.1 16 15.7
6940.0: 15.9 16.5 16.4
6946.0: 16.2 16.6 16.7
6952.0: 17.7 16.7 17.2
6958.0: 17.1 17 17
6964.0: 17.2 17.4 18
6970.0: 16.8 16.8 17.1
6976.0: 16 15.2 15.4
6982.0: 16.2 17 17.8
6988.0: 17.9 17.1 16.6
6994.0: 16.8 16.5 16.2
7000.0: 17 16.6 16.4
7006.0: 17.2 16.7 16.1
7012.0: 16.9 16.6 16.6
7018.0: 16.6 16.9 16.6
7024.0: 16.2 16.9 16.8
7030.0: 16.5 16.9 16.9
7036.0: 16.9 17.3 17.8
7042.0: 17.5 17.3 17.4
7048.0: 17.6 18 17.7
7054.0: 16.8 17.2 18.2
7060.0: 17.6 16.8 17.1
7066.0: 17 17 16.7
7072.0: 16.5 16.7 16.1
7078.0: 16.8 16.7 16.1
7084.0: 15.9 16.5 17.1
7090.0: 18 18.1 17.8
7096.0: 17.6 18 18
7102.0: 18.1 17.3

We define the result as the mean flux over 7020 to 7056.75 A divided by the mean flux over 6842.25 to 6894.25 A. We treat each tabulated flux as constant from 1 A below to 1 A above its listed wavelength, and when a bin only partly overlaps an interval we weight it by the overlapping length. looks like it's 1.01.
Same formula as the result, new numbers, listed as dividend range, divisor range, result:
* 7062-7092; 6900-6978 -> 1.00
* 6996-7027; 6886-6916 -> 0.96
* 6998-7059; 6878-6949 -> 1.00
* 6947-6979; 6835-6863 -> 1.01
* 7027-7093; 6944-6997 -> 1.01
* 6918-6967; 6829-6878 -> 0.99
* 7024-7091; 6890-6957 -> 1.01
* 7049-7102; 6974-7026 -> 1.03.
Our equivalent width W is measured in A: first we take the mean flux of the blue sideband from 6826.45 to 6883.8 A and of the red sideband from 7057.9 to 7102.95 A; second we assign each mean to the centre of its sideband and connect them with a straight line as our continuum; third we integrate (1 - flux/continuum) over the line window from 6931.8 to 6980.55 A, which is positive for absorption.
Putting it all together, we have 1.0 A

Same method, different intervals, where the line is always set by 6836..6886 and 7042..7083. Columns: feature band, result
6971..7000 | 0.7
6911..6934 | 0.4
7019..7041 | 0.2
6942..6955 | 0.2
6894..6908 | -0.3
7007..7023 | 0.4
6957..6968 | -0.1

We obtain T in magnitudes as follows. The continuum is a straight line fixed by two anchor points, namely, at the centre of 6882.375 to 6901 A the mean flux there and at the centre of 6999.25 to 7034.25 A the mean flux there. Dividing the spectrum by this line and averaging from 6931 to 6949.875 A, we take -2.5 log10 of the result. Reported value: 0.07 mag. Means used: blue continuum 17.6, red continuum 16.7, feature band 16.2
